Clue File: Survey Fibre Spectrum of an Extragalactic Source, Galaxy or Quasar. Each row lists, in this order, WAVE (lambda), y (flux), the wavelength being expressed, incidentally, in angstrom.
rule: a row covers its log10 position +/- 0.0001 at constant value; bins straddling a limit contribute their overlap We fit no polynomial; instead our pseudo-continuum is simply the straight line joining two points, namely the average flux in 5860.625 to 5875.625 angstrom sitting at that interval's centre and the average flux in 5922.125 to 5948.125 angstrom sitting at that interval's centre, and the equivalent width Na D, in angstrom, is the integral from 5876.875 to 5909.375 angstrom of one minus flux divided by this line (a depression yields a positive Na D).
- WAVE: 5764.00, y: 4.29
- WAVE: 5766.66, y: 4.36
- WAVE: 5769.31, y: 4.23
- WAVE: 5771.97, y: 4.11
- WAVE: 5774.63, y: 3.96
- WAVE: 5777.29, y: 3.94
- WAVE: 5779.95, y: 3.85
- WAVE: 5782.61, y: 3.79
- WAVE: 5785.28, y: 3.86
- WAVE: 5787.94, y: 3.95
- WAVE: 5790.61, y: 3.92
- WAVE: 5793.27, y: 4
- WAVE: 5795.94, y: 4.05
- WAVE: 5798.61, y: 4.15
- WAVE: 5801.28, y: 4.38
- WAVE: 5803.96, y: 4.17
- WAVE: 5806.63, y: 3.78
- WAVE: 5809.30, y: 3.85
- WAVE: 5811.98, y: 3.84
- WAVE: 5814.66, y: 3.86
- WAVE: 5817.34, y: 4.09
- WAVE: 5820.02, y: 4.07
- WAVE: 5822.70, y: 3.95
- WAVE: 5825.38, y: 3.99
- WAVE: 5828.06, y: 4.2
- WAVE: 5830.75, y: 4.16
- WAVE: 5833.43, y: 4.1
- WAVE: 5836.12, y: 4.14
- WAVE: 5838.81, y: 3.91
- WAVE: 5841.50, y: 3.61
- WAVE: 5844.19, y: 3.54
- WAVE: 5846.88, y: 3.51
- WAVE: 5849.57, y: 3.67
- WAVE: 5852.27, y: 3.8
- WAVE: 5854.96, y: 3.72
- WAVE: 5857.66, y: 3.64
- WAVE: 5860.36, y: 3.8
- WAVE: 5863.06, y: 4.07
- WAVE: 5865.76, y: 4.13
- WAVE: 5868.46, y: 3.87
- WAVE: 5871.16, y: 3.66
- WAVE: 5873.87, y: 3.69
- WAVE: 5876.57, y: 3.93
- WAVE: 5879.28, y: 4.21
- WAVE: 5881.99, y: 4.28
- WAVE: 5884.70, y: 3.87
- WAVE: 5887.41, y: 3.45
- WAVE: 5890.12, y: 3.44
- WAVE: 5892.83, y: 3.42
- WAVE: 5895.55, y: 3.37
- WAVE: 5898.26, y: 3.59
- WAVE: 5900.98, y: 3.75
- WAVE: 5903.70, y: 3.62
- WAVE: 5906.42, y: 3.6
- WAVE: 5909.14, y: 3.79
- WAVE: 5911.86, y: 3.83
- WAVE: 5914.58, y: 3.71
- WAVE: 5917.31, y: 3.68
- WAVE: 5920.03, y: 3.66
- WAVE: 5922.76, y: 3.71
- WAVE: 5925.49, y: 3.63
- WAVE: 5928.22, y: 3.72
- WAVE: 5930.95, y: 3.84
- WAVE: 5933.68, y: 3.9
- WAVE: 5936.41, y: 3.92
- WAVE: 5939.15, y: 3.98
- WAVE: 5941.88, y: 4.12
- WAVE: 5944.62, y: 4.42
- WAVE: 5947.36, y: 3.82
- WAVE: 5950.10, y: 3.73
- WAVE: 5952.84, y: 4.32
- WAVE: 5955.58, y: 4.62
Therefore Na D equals 1.58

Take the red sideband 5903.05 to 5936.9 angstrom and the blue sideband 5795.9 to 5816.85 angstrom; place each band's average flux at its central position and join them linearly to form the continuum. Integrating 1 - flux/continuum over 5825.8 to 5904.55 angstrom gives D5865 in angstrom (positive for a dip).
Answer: 1.4 angstrom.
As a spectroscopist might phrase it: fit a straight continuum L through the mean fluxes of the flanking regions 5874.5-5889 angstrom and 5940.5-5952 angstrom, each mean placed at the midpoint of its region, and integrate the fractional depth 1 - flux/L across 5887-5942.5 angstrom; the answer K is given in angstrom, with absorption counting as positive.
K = 4.0 angstrom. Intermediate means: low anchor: 3.93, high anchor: 4.04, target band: 3.7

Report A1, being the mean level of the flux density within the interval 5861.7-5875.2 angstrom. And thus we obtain 3.88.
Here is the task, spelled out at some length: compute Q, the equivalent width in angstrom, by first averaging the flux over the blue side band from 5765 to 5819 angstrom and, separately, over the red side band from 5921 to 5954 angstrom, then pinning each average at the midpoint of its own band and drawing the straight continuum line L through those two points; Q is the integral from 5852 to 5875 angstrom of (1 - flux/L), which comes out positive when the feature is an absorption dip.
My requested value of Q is 0.8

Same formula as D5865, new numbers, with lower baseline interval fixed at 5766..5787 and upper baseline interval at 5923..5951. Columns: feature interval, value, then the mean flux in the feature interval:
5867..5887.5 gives 0.2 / 3.9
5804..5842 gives -0.1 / 3.98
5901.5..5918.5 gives 0.9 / 3.71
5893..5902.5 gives 0.9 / 3.55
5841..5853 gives 1.0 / 3.62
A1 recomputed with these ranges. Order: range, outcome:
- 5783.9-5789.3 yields 3.9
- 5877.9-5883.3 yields 4.24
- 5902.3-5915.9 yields 3.71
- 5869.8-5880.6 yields 3.87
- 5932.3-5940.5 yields 3.93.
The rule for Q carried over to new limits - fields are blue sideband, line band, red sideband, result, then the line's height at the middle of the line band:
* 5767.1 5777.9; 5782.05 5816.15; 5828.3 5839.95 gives 1.0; 4.09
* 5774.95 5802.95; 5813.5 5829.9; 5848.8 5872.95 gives -0.5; 3.91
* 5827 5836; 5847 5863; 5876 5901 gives 0.9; 3.97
